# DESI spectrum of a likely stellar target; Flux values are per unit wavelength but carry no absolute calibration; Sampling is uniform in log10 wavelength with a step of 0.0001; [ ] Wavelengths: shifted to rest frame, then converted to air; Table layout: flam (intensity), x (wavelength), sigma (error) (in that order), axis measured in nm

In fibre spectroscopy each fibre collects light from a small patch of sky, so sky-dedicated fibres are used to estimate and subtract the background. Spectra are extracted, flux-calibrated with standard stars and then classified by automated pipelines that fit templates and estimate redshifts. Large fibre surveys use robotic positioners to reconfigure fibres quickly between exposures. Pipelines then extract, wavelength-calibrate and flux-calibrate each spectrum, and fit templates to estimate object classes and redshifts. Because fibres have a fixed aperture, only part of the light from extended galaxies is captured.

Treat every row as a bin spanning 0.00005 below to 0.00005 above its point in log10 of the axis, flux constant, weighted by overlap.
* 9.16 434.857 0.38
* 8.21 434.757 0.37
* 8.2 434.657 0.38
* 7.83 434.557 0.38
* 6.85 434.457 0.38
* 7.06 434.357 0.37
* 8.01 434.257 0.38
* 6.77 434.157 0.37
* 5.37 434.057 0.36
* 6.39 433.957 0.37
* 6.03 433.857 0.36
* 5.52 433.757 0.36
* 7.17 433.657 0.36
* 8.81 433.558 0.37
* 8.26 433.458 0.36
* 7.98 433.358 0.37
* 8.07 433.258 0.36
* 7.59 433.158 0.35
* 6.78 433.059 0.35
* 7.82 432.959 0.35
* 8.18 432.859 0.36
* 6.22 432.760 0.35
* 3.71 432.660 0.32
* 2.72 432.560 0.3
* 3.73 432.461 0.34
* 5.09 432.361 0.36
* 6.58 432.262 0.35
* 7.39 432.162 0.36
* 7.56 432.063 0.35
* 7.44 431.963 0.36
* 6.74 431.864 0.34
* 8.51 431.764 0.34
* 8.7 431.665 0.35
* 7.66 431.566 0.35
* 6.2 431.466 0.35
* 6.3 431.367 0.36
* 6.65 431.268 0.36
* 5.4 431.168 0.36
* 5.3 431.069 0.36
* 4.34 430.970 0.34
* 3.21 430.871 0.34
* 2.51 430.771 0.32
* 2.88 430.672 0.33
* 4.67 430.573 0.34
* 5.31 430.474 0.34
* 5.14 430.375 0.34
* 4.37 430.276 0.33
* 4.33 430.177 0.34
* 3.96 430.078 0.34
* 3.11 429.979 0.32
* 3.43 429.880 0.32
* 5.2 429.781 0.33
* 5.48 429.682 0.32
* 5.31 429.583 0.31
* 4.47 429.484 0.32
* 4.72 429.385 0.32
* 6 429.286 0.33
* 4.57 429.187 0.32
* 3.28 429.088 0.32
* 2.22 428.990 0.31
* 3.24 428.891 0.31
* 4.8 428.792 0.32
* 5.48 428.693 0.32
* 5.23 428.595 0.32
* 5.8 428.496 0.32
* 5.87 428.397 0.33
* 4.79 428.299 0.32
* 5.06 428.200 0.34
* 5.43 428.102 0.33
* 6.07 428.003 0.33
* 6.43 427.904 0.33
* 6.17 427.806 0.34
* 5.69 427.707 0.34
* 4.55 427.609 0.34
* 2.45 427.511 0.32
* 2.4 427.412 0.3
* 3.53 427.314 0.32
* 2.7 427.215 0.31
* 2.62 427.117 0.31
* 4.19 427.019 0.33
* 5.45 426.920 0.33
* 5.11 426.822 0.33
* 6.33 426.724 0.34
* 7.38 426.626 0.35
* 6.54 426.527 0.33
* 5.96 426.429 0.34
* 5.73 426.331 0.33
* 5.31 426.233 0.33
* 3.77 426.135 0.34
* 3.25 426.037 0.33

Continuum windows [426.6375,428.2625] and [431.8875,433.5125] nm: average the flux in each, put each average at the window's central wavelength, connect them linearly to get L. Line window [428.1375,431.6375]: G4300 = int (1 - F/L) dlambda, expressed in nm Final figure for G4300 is 0.49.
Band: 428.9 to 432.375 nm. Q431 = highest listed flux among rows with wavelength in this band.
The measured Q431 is 8.7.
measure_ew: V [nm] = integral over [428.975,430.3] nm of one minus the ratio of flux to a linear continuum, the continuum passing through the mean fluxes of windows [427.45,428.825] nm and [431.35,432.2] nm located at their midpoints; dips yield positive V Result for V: 0.383 nm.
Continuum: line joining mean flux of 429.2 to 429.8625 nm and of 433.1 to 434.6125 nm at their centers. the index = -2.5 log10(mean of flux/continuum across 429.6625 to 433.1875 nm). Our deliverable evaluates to 0.09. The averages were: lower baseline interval 5.07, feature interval 5.55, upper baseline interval 7.18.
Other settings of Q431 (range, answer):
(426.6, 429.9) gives 7.38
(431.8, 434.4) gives 8.81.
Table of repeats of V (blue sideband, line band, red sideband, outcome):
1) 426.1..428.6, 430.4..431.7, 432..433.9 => 0.173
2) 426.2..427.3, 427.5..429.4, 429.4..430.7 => -0.054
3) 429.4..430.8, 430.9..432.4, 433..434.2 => -0.287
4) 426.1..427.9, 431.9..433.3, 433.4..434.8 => 0.071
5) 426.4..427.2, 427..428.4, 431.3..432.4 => 0.290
